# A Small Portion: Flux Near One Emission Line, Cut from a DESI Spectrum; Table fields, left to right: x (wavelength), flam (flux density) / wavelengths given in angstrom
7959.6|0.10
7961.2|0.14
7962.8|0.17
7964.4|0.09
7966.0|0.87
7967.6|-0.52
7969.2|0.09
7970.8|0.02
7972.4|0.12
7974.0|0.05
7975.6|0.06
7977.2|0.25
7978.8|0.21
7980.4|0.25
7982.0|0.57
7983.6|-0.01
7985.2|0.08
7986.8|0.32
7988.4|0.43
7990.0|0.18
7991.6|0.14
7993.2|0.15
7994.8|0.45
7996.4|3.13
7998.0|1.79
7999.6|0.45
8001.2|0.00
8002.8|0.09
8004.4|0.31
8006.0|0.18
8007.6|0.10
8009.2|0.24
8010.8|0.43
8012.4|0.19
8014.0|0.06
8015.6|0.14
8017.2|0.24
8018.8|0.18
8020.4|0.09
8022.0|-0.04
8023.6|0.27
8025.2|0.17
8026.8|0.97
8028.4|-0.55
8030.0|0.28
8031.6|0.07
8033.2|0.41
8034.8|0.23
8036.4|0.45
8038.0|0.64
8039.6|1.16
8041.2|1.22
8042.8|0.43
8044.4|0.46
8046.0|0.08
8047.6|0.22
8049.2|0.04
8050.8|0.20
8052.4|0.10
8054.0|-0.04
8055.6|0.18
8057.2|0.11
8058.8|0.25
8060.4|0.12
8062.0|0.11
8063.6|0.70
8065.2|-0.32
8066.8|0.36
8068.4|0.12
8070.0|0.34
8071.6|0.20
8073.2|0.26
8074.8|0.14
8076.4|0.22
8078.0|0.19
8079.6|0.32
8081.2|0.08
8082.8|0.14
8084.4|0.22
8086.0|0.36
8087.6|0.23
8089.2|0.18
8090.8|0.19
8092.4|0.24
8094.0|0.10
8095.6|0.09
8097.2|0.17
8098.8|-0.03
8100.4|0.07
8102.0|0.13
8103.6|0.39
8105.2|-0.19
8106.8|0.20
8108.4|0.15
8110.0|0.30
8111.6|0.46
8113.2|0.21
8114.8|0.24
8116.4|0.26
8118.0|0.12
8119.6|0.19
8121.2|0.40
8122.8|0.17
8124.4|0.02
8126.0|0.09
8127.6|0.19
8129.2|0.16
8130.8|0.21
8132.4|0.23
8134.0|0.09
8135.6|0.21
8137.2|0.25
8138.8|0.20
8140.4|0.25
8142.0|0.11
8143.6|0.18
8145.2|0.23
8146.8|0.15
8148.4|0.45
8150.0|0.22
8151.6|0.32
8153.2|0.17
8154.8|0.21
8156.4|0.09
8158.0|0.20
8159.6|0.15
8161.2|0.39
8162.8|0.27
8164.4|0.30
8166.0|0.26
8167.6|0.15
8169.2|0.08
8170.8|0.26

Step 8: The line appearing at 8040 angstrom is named H-gamma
